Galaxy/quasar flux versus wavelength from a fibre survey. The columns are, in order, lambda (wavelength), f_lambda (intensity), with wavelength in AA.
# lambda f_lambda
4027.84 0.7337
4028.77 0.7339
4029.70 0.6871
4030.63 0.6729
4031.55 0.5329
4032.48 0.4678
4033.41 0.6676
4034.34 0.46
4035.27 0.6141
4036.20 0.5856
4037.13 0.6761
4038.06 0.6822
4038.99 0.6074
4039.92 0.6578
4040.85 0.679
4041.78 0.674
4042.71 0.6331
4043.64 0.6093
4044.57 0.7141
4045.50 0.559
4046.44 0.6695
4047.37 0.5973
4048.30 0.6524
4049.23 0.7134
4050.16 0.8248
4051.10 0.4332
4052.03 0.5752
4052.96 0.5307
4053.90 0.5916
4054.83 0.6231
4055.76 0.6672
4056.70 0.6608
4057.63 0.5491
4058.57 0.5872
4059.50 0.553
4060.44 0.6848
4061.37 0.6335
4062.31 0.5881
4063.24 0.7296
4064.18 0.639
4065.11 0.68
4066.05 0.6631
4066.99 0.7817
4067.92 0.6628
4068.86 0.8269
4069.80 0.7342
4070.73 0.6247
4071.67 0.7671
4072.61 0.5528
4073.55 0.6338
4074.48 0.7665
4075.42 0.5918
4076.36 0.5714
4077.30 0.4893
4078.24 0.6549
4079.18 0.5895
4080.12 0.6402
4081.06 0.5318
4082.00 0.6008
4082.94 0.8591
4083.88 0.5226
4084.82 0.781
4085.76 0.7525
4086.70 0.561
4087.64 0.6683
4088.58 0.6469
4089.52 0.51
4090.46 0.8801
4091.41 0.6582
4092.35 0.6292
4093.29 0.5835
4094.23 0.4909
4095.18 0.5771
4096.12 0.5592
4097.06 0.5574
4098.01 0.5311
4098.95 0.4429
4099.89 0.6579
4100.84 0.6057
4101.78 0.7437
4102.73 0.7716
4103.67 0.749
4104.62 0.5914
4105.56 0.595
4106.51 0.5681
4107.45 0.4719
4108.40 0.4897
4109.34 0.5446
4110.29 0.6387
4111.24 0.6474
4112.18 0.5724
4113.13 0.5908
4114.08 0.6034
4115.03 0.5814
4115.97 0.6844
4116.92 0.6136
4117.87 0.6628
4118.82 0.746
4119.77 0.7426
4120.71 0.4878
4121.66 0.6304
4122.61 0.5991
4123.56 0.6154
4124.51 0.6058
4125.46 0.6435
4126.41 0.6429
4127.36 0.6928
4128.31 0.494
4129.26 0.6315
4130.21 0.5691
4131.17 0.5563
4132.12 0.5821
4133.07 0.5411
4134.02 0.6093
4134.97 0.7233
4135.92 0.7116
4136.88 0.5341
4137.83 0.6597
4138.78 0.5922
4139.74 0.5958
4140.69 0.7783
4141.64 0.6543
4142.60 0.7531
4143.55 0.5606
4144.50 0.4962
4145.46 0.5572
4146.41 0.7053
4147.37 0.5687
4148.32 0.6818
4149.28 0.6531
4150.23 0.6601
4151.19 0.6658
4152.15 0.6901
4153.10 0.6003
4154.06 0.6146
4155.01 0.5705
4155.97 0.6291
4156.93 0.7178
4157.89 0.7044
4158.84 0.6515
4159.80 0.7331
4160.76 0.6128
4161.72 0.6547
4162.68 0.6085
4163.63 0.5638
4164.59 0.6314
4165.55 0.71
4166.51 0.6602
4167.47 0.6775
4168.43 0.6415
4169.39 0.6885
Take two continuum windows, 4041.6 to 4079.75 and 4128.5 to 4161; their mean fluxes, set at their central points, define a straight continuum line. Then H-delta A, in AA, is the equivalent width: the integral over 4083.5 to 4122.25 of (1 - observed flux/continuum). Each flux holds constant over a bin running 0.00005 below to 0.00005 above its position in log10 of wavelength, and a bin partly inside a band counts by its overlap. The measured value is 1.1 AA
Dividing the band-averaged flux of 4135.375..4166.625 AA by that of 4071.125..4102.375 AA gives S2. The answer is 1.0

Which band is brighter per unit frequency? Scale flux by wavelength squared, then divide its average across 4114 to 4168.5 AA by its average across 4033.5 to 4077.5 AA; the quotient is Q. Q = 1.03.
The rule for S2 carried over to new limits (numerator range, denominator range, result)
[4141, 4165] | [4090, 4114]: 1.05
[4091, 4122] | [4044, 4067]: 0.96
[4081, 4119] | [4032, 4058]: 1.00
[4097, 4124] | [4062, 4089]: 0.93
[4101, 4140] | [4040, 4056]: 0.98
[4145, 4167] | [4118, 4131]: 1.04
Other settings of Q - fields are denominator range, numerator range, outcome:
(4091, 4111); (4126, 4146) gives 1.06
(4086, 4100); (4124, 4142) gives 1.06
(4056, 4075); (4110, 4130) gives 0.96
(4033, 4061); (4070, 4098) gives 1.03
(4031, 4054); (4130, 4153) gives 1.07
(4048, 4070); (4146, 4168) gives 1.05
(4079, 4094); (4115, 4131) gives 0.98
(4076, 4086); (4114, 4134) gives 0.99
